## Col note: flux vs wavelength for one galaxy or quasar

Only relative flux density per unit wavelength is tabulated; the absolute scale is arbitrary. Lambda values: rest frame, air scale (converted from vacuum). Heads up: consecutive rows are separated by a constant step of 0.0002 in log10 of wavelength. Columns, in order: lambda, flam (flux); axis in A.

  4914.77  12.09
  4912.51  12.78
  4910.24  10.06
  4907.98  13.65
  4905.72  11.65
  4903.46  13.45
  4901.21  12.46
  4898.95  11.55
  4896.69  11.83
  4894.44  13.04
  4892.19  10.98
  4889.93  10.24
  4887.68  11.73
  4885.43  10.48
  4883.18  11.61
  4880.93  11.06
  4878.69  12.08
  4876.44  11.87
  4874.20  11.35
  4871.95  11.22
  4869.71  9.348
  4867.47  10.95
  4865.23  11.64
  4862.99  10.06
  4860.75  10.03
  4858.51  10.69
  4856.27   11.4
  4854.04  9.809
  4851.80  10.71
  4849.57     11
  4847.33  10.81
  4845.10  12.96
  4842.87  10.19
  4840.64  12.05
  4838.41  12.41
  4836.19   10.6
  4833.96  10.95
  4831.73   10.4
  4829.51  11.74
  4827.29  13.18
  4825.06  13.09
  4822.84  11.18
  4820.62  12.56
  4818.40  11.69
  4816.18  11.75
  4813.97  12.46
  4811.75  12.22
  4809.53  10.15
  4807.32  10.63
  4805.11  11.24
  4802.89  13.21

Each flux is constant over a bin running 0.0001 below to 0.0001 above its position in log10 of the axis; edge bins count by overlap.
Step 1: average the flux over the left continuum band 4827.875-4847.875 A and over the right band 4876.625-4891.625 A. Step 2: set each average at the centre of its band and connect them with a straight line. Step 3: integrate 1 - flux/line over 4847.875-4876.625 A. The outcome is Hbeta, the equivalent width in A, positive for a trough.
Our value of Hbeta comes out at 1.46 A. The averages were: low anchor 11.4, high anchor 11.2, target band 10.7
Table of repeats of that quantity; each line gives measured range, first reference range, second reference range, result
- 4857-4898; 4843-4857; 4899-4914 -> 1.8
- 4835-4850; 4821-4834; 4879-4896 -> 0.4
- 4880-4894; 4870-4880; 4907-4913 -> 0.6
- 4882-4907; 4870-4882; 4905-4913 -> 0.0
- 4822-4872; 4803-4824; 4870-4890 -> 1.3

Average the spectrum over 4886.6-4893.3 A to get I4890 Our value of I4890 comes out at 11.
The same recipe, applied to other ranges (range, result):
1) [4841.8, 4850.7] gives 11.2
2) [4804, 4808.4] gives 10.9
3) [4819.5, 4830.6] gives 12.3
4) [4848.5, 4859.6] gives 10.7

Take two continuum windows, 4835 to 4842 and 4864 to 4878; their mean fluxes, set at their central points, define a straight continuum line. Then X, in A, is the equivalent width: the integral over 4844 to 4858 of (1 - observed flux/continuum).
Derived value 0.41 A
